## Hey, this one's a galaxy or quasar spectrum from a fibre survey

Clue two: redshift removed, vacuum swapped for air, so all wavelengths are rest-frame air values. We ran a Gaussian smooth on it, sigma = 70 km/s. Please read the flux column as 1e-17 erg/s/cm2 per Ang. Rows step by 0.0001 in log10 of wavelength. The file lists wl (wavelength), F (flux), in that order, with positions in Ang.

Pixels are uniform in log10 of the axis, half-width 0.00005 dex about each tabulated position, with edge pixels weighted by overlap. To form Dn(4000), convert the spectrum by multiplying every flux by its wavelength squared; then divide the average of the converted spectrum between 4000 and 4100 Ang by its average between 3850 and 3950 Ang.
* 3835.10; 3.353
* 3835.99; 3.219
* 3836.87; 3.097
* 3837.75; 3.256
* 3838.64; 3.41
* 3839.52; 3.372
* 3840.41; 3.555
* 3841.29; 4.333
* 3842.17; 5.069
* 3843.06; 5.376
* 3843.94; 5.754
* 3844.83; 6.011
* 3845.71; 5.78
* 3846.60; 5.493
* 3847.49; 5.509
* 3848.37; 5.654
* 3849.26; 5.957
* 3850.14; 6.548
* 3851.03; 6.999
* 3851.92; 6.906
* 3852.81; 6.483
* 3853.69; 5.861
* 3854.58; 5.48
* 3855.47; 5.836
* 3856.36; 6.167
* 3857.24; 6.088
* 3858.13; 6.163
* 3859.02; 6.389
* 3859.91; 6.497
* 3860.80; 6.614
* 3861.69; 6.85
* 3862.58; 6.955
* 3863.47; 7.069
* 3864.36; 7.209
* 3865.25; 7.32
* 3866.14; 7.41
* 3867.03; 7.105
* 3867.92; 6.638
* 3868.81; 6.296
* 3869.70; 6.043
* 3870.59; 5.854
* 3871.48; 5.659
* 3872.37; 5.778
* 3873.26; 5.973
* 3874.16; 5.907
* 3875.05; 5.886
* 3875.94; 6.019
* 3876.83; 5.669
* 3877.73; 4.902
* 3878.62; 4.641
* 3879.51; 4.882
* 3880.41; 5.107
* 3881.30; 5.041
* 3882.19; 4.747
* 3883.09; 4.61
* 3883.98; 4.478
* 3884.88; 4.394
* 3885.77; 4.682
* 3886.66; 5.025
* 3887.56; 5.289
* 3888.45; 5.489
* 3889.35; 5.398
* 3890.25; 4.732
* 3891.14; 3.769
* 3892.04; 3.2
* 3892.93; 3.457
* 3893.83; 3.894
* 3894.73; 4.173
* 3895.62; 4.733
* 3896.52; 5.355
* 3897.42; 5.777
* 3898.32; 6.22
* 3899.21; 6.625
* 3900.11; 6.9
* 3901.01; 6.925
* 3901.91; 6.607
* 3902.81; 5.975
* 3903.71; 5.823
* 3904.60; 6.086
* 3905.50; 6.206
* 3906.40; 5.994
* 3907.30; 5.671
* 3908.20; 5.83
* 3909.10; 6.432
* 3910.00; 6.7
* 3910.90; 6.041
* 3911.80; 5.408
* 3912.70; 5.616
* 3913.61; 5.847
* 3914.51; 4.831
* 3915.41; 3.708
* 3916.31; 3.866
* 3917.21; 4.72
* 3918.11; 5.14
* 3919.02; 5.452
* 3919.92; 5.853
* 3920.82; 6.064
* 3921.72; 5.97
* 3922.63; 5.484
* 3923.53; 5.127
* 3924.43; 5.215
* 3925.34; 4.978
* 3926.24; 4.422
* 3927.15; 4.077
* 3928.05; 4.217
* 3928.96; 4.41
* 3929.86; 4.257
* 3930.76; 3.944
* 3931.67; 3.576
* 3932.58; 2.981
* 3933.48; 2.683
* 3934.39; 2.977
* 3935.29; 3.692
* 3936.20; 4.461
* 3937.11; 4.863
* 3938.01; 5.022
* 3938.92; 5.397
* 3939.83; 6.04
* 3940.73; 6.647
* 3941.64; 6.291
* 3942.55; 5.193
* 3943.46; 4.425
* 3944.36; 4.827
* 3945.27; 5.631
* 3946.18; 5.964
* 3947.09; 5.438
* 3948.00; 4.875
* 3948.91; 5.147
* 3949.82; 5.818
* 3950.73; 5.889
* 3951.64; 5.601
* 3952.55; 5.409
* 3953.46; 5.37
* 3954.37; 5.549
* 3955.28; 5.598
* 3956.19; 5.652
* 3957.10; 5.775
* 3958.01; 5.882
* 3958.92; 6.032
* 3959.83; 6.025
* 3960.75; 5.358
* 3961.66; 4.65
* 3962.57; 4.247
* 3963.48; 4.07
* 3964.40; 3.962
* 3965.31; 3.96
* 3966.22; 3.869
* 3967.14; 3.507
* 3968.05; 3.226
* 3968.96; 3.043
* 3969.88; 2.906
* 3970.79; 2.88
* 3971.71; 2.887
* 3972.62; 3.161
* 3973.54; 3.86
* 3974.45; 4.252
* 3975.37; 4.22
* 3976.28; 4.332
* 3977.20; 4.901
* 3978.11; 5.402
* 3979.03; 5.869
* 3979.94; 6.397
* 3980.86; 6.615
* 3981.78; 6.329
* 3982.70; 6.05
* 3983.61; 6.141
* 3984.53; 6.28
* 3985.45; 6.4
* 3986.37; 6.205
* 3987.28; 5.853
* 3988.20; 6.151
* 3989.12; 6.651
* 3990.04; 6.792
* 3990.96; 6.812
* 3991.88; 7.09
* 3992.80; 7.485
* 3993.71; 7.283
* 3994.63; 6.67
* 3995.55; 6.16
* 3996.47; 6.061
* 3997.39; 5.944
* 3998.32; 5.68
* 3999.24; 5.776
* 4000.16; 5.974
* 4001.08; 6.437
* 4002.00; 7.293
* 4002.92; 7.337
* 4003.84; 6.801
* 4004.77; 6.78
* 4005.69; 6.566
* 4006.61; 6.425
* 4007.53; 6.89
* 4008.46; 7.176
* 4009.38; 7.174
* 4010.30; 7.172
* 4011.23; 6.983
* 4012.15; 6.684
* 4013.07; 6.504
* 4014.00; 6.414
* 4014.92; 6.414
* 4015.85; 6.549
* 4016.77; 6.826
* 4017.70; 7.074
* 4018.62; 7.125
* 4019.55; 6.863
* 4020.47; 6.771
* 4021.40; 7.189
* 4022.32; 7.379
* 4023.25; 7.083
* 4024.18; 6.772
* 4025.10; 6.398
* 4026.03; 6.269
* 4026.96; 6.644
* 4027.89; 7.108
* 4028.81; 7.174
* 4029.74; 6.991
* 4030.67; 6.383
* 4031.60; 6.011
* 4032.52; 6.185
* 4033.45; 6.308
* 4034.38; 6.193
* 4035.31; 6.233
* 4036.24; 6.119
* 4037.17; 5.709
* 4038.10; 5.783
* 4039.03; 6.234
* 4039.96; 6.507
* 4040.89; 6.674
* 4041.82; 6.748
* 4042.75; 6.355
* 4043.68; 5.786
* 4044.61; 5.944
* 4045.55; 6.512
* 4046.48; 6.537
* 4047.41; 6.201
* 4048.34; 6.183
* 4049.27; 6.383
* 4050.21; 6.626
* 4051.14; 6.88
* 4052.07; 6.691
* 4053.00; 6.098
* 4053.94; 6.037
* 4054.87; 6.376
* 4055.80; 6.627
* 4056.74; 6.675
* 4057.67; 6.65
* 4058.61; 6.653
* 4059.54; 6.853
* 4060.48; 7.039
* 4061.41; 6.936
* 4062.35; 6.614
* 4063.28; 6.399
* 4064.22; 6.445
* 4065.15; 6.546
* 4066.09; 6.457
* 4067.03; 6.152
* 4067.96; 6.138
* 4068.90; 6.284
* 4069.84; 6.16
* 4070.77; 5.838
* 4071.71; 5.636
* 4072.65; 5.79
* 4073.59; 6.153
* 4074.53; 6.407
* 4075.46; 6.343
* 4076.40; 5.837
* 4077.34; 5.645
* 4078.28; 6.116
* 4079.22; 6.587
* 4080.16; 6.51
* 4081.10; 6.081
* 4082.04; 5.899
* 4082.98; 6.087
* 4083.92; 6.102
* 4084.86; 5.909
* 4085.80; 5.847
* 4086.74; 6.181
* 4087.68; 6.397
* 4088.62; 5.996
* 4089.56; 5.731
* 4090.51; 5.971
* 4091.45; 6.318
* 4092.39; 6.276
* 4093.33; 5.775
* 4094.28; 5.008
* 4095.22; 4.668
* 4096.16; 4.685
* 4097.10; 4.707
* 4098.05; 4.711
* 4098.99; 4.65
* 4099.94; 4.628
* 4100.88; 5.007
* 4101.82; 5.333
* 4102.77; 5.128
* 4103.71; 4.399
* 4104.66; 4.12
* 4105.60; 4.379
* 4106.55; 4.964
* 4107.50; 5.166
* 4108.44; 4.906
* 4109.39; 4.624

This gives 1.3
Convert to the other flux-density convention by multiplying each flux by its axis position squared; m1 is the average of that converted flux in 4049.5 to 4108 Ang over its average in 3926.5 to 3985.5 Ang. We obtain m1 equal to 1.3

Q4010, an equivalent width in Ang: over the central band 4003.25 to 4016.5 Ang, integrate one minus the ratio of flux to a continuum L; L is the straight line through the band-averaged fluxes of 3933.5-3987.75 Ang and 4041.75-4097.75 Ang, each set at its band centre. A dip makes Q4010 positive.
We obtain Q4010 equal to -3.0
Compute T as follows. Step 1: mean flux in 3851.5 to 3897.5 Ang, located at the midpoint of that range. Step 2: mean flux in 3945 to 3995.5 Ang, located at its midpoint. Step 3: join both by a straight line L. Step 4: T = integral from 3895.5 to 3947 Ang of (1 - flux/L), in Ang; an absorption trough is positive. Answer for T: 2.0 Ang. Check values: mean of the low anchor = 5.61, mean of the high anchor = 5.31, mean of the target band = 5.25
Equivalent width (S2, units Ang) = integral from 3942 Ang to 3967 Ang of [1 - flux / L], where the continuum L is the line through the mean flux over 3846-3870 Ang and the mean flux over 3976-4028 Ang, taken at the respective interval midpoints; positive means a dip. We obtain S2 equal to 5.09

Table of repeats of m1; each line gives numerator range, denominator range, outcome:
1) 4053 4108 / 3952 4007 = 1.12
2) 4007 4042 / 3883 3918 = 1.33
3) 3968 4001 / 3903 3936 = 1.15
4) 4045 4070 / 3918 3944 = 1.45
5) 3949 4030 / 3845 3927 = 1.10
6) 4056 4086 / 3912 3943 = 1.41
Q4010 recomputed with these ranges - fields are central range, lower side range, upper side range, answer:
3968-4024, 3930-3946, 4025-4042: -3.4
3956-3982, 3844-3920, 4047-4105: 5.6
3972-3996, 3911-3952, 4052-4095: -2.0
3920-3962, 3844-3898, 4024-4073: 6.2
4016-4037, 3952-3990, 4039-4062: -2.2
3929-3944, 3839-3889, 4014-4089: 3.7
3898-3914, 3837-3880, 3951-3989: -2.0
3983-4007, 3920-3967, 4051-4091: -4.4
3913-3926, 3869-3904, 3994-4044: 1.0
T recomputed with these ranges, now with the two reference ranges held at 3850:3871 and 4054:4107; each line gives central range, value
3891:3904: 2.2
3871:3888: 3.4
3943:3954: 1.6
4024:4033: -0.8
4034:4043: -0.4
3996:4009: -0.9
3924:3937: 4.7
